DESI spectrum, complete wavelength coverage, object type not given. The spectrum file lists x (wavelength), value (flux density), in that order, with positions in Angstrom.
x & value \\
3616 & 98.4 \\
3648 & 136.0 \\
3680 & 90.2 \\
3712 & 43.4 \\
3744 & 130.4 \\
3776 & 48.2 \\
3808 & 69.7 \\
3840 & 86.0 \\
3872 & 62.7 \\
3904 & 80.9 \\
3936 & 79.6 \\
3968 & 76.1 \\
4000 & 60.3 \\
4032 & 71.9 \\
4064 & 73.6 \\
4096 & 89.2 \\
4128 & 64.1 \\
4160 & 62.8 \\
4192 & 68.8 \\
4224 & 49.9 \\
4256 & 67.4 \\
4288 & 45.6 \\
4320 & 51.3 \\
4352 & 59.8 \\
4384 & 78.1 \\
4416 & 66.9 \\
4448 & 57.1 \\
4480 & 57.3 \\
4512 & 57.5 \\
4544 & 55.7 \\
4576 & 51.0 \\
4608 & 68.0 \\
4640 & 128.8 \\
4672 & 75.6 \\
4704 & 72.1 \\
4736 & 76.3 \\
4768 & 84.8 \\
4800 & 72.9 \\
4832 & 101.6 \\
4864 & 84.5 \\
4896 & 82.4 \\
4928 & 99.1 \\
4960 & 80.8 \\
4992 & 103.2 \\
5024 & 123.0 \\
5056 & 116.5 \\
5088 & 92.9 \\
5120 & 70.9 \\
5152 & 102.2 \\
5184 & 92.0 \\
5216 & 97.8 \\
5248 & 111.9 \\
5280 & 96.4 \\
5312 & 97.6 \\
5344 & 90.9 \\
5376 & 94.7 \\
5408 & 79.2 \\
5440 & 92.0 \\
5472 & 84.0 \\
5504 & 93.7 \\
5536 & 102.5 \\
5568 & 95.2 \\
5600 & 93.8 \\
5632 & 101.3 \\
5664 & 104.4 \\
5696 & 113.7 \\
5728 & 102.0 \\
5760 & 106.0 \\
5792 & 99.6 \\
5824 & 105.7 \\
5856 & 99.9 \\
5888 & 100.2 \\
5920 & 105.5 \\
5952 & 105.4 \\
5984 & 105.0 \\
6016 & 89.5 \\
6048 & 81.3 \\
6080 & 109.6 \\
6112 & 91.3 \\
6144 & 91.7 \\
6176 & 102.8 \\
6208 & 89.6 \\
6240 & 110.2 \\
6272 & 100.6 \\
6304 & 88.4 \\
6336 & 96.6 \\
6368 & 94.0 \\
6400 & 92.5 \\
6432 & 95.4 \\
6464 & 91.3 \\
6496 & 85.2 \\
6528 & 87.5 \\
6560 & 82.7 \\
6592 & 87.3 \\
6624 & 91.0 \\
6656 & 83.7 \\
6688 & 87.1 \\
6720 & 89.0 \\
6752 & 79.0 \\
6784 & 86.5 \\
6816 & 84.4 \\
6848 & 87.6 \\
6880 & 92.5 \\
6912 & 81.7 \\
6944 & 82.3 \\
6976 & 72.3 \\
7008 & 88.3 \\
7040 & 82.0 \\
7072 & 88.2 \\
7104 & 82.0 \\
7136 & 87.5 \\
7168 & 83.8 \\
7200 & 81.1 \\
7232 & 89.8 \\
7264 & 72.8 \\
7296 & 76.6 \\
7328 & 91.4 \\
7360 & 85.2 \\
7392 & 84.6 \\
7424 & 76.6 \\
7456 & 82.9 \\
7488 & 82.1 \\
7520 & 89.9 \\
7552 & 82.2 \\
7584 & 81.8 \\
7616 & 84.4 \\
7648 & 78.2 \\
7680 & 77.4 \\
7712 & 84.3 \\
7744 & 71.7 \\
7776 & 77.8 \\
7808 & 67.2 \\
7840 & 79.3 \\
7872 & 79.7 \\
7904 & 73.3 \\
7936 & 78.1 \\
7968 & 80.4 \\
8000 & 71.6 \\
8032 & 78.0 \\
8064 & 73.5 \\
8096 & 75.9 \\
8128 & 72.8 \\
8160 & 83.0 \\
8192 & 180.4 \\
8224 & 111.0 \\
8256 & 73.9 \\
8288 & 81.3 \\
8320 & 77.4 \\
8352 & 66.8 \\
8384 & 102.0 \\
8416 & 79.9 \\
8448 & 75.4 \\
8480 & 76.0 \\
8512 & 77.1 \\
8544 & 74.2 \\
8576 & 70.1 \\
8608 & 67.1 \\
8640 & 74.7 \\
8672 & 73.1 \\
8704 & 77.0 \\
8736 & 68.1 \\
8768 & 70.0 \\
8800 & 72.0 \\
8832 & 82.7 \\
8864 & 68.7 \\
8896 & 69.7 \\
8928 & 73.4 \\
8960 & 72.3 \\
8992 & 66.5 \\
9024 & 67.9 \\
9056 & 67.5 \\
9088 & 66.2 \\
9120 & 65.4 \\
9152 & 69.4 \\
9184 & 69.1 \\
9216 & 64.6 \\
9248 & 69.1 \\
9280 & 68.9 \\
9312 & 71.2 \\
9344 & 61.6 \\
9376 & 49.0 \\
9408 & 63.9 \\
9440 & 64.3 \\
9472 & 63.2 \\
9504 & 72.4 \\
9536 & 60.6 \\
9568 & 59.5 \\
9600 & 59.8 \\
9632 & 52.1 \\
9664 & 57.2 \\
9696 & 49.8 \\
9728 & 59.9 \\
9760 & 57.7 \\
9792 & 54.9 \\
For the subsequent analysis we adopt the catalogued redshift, 0.248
